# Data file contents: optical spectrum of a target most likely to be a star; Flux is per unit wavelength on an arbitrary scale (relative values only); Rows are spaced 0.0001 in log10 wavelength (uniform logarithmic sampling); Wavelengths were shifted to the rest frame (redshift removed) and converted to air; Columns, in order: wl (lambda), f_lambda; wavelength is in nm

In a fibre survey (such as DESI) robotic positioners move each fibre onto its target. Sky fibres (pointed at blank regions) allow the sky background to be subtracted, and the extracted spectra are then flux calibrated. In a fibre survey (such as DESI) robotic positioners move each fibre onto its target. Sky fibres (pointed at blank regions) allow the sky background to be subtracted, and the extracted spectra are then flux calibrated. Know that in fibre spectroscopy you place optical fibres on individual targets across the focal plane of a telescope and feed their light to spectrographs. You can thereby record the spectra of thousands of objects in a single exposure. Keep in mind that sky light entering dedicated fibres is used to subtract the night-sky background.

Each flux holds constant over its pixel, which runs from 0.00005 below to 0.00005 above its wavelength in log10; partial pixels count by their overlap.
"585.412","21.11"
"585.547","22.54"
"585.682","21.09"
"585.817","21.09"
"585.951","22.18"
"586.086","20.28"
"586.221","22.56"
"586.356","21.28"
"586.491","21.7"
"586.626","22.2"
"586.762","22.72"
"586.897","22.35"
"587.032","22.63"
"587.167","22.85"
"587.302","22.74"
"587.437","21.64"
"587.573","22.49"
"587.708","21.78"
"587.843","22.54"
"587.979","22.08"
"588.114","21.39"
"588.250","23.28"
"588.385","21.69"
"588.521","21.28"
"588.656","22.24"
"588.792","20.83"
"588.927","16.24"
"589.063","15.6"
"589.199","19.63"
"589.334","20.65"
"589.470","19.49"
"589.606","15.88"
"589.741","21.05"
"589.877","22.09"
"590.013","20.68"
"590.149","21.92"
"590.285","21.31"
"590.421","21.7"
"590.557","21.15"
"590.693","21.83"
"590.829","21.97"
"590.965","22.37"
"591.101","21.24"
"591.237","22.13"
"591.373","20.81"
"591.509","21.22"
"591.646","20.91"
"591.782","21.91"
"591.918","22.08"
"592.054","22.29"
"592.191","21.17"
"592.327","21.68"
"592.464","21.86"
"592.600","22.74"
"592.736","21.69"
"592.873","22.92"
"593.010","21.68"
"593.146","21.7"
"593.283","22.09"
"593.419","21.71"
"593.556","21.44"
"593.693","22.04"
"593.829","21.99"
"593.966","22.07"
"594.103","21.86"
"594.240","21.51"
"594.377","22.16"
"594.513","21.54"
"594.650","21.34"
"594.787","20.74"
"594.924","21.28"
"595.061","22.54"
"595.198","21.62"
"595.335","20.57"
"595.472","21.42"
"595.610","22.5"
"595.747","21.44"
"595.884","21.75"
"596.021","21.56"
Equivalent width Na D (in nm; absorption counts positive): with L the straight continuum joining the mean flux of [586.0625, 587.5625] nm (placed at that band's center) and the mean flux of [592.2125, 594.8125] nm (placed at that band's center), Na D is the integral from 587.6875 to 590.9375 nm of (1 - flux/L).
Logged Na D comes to 0.186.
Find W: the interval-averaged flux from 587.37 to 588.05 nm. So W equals 22.1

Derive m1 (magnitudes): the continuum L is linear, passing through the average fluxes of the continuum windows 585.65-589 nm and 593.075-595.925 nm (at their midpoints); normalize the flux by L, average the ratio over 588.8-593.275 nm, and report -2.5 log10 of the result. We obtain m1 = 0.04 mag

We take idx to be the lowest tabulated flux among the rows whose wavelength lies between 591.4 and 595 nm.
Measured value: 20.74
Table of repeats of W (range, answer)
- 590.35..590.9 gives 21.7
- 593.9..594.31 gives 21.8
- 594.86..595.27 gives 21.8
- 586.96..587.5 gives 22.5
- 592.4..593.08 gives 22.2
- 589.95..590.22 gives 21.3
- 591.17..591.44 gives 21.5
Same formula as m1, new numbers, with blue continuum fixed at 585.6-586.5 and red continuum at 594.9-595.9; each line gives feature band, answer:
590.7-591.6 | 0.00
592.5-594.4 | -0.02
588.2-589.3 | 0.08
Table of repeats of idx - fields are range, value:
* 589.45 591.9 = 15.88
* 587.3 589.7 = 15.6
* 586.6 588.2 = 21.39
